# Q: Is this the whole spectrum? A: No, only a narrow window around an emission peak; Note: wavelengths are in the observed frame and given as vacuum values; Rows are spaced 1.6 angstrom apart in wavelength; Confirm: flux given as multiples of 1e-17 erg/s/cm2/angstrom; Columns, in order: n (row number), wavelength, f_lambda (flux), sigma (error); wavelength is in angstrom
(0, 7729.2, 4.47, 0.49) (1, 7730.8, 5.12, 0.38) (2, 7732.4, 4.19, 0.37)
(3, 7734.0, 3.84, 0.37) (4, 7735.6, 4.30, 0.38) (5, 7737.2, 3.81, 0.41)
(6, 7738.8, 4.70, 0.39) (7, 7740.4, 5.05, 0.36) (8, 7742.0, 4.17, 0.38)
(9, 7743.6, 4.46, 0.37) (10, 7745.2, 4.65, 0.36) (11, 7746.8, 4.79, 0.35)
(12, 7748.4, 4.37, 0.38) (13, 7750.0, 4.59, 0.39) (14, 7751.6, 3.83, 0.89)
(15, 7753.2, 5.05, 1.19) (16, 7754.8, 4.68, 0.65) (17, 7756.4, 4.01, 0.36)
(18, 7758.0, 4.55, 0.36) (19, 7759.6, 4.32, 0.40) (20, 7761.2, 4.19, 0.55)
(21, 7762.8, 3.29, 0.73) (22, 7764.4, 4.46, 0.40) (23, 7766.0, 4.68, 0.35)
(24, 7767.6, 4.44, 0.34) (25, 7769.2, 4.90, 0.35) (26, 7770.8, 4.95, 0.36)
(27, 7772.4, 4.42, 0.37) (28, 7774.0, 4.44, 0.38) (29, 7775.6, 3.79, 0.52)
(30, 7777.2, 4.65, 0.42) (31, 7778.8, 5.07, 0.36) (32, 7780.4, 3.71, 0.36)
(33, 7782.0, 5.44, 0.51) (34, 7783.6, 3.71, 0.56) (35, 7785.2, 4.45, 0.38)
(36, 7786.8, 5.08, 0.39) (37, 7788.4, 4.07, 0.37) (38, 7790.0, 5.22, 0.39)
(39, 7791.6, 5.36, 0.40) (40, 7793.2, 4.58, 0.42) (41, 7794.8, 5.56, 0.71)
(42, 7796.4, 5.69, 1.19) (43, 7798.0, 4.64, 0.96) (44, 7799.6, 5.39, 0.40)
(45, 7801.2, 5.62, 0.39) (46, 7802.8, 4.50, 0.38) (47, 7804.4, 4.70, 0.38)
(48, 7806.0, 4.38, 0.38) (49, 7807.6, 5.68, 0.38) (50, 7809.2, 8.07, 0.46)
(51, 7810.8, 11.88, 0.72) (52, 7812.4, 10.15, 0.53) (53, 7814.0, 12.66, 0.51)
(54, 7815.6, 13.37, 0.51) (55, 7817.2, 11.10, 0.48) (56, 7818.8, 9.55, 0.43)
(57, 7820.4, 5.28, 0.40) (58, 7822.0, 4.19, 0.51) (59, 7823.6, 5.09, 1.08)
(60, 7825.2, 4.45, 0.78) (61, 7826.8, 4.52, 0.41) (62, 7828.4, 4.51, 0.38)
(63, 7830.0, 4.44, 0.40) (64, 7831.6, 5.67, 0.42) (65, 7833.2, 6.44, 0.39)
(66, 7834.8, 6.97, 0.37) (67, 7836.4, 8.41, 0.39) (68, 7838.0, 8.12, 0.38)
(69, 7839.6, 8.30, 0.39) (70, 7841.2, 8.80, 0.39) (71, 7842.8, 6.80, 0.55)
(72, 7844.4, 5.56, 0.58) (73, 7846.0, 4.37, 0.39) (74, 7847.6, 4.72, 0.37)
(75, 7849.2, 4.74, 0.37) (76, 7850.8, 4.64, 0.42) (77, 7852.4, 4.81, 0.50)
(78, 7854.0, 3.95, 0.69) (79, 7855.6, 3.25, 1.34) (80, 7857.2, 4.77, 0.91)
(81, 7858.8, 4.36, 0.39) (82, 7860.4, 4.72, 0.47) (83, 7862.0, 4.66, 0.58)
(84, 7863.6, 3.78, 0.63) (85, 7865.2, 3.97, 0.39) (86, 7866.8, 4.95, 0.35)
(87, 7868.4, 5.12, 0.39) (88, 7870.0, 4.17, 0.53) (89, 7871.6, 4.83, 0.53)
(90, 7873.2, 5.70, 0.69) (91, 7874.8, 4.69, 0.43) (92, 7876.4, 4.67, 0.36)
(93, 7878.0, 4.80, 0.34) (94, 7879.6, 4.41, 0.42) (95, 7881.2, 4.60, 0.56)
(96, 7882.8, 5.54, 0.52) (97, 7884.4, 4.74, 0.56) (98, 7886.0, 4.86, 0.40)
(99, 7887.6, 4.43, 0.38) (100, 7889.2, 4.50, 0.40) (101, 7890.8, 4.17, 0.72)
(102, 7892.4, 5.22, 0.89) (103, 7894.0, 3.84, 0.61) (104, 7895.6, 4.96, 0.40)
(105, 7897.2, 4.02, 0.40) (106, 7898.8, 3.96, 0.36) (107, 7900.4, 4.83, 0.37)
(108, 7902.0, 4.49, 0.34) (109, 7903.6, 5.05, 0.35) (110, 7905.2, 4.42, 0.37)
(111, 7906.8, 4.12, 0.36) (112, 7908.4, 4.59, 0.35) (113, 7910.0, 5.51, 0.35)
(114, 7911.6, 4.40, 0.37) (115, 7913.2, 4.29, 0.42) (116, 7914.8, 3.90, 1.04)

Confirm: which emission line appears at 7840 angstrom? [N II]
